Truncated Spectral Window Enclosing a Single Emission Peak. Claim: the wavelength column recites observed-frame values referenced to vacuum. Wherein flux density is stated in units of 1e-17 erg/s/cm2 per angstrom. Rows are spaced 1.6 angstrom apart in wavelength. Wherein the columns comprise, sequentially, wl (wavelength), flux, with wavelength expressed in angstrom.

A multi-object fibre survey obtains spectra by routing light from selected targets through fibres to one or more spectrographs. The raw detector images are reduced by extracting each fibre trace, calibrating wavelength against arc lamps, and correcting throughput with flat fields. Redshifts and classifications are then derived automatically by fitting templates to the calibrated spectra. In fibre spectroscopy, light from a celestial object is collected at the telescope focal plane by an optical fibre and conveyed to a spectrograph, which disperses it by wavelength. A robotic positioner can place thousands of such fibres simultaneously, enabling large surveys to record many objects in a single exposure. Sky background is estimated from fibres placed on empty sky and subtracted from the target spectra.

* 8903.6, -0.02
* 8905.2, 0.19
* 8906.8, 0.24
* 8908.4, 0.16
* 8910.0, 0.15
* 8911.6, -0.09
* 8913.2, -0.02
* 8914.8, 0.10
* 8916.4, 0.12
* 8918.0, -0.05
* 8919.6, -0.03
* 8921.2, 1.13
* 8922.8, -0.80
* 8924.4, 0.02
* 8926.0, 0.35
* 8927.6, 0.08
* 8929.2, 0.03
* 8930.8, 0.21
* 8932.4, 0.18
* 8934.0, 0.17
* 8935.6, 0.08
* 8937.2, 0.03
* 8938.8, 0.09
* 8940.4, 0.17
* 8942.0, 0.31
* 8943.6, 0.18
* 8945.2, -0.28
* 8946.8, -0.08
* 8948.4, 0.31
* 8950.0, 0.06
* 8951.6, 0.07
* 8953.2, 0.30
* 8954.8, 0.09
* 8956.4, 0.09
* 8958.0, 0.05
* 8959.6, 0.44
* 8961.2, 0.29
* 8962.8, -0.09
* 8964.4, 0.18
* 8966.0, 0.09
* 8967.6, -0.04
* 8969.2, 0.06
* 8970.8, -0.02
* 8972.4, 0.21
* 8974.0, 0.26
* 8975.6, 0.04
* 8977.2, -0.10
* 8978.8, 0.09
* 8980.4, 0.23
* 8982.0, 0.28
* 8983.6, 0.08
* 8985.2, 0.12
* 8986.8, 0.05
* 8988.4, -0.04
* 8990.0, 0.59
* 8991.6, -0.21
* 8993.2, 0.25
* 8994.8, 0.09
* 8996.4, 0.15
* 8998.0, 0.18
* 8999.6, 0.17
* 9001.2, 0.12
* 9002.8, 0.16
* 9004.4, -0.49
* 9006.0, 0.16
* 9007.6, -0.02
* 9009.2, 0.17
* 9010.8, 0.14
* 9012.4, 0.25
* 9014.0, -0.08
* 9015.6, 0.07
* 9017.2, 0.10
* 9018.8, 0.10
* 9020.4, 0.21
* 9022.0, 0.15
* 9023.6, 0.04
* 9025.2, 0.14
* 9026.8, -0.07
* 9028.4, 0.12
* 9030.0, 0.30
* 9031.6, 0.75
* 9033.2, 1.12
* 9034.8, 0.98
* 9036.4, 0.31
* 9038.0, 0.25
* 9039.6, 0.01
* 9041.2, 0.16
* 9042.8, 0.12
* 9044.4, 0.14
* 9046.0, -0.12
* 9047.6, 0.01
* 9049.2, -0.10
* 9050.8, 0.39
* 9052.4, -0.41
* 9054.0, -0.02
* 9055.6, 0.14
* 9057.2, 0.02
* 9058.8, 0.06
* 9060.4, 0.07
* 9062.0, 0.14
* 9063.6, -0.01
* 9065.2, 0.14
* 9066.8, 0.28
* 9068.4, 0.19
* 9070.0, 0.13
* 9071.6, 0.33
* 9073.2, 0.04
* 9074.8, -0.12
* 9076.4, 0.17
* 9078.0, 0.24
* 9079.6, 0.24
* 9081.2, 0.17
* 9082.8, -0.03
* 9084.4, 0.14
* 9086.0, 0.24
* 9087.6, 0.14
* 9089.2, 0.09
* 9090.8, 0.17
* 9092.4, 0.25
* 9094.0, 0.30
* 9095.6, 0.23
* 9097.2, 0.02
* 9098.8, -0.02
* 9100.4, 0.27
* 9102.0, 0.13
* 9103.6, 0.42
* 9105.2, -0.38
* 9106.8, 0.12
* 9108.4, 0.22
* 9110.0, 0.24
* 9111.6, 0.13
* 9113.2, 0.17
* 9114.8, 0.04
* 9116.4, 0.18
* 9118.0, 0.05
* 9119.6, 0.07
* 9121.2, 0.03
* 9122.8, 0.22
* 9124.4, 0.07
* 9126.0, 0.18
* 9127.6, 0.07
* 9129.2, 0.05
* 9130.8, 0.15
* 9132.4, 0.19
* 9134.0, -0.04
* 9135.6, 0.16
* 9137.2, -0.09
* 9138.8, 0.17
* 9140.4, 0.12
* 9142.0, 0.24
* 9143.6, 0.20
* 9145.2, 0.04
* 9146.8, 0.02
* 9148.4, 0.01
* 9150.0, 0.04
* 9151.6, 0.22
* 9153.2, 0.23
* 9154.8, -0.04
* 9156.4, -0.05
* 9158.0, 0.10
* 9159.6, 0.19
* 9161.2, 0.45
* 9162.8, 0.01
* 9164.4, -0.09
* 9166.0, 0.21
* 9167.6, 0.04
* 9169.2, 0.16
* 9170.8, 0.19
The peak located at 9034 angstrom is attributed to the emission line H-beta 4861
